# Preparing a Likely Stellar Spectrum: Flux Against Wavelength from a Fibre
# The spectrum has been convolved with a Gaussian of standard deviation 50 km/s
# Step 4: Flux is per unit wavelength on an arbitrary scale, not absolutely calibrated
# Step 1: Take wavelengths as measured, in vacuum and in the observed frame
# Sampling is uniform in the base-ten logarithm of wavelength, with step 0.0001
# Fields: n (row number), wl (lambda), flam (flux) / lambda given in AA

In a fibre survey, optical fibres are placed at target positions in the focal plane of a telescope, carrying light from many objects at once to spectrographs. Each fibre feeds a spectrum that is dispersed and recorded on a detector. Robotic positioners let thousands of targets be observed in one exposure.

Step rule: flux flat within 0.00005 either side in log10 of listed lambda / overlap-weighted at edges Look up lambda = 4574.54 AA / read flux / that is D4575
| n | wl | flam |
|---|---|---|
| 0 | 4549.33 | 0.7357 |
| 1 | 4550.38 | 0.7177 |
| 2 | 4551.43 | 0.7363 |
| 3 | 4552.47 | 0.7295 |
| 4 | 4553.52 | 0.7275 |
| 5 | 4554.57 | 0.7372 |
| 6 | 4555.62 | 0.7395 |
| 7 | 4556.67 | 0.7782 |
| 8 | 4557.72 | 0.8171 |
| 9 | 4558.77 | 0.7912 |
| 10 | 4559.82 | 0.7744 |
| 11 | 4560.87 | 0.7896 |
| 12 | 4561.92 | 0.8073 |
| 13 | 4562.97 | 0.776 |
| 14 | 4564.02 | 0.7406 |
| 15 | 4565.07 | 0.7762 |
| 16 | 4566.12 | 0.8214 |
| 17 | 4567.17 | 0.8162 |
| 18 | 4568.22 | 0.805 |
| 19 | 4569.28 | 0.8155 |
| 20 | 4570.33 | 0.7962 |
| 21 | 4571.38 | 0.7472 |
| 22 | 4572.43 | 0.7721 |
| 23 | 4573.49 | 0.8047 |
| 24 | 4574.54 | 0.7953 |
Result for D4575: 0.7953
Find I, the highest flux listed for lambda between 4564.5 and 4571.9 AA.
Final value 0.8214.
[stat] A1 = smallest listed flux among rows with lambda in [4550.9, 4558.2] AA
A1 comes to 0.7275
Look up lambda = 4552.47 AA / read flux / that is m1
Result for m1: 0.7295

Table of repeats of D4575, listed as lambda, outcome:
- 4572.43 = 0.7721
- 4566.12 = 0.8214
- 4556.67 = 0.7782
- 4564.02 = 0.7406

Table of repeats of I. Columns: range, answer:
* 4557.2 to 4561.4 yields 0.8171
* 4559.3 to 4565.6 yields 0.8073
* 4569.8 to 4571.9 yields 0.7962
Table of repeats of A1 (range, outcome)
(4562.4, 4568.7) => 0.7406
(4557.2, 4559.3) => 0.7912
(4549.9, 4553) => 0.7177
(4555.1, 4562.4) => 0.7395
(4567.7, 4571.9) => 0.7472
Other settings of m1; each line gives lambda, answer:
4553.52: 0.7275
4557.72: 0.8171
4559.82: 0.7744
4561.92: 0.8073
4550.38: 0.7177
